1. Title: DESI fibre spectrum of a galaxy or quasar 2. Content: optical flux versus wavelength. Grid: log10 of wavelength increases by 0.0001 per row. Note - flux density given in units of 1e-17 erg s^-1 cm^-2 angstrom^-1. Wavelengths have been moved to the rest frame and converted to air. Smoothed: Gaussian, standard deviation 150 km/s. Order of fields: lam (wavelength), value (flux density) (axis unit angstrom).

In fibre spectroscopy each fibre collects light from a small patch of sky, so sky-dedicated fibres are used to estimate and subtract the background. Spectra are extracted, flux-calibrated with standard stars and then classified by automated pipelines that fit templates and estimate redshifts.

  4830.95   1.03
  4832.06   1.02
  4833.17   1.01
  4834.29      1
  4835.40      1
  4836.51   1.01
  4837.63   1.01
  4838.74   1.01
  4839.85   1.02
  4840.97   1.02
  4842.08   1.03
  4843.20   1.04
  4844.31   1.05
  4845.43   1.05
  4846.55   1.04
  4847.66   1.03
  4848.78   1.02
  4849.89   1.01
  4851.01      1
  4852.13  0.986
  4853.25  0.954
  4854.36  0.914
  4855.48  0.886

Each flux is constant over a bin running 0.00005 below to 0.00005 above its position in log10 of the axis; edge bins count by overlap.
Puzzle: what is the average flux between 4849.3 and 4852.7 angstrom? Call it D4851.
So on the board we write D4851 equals 0.998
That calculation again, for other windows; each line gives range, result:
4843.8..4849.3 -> 1.04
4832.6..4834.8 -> 1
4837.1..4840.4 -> 1.02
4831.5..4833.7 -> 1.02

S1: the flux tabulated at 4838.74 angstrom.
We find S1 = 1.01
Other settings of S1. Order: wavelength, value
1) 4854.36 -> 0.914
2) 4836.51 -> 1.01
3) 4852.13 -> 0.986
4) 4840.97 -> 1.02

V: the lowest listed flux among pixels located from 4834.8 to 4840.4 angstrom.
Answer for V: 1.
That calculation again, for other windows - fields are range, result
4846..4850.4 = 1.01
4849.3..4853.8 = 0.954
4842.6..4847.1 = 1.04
